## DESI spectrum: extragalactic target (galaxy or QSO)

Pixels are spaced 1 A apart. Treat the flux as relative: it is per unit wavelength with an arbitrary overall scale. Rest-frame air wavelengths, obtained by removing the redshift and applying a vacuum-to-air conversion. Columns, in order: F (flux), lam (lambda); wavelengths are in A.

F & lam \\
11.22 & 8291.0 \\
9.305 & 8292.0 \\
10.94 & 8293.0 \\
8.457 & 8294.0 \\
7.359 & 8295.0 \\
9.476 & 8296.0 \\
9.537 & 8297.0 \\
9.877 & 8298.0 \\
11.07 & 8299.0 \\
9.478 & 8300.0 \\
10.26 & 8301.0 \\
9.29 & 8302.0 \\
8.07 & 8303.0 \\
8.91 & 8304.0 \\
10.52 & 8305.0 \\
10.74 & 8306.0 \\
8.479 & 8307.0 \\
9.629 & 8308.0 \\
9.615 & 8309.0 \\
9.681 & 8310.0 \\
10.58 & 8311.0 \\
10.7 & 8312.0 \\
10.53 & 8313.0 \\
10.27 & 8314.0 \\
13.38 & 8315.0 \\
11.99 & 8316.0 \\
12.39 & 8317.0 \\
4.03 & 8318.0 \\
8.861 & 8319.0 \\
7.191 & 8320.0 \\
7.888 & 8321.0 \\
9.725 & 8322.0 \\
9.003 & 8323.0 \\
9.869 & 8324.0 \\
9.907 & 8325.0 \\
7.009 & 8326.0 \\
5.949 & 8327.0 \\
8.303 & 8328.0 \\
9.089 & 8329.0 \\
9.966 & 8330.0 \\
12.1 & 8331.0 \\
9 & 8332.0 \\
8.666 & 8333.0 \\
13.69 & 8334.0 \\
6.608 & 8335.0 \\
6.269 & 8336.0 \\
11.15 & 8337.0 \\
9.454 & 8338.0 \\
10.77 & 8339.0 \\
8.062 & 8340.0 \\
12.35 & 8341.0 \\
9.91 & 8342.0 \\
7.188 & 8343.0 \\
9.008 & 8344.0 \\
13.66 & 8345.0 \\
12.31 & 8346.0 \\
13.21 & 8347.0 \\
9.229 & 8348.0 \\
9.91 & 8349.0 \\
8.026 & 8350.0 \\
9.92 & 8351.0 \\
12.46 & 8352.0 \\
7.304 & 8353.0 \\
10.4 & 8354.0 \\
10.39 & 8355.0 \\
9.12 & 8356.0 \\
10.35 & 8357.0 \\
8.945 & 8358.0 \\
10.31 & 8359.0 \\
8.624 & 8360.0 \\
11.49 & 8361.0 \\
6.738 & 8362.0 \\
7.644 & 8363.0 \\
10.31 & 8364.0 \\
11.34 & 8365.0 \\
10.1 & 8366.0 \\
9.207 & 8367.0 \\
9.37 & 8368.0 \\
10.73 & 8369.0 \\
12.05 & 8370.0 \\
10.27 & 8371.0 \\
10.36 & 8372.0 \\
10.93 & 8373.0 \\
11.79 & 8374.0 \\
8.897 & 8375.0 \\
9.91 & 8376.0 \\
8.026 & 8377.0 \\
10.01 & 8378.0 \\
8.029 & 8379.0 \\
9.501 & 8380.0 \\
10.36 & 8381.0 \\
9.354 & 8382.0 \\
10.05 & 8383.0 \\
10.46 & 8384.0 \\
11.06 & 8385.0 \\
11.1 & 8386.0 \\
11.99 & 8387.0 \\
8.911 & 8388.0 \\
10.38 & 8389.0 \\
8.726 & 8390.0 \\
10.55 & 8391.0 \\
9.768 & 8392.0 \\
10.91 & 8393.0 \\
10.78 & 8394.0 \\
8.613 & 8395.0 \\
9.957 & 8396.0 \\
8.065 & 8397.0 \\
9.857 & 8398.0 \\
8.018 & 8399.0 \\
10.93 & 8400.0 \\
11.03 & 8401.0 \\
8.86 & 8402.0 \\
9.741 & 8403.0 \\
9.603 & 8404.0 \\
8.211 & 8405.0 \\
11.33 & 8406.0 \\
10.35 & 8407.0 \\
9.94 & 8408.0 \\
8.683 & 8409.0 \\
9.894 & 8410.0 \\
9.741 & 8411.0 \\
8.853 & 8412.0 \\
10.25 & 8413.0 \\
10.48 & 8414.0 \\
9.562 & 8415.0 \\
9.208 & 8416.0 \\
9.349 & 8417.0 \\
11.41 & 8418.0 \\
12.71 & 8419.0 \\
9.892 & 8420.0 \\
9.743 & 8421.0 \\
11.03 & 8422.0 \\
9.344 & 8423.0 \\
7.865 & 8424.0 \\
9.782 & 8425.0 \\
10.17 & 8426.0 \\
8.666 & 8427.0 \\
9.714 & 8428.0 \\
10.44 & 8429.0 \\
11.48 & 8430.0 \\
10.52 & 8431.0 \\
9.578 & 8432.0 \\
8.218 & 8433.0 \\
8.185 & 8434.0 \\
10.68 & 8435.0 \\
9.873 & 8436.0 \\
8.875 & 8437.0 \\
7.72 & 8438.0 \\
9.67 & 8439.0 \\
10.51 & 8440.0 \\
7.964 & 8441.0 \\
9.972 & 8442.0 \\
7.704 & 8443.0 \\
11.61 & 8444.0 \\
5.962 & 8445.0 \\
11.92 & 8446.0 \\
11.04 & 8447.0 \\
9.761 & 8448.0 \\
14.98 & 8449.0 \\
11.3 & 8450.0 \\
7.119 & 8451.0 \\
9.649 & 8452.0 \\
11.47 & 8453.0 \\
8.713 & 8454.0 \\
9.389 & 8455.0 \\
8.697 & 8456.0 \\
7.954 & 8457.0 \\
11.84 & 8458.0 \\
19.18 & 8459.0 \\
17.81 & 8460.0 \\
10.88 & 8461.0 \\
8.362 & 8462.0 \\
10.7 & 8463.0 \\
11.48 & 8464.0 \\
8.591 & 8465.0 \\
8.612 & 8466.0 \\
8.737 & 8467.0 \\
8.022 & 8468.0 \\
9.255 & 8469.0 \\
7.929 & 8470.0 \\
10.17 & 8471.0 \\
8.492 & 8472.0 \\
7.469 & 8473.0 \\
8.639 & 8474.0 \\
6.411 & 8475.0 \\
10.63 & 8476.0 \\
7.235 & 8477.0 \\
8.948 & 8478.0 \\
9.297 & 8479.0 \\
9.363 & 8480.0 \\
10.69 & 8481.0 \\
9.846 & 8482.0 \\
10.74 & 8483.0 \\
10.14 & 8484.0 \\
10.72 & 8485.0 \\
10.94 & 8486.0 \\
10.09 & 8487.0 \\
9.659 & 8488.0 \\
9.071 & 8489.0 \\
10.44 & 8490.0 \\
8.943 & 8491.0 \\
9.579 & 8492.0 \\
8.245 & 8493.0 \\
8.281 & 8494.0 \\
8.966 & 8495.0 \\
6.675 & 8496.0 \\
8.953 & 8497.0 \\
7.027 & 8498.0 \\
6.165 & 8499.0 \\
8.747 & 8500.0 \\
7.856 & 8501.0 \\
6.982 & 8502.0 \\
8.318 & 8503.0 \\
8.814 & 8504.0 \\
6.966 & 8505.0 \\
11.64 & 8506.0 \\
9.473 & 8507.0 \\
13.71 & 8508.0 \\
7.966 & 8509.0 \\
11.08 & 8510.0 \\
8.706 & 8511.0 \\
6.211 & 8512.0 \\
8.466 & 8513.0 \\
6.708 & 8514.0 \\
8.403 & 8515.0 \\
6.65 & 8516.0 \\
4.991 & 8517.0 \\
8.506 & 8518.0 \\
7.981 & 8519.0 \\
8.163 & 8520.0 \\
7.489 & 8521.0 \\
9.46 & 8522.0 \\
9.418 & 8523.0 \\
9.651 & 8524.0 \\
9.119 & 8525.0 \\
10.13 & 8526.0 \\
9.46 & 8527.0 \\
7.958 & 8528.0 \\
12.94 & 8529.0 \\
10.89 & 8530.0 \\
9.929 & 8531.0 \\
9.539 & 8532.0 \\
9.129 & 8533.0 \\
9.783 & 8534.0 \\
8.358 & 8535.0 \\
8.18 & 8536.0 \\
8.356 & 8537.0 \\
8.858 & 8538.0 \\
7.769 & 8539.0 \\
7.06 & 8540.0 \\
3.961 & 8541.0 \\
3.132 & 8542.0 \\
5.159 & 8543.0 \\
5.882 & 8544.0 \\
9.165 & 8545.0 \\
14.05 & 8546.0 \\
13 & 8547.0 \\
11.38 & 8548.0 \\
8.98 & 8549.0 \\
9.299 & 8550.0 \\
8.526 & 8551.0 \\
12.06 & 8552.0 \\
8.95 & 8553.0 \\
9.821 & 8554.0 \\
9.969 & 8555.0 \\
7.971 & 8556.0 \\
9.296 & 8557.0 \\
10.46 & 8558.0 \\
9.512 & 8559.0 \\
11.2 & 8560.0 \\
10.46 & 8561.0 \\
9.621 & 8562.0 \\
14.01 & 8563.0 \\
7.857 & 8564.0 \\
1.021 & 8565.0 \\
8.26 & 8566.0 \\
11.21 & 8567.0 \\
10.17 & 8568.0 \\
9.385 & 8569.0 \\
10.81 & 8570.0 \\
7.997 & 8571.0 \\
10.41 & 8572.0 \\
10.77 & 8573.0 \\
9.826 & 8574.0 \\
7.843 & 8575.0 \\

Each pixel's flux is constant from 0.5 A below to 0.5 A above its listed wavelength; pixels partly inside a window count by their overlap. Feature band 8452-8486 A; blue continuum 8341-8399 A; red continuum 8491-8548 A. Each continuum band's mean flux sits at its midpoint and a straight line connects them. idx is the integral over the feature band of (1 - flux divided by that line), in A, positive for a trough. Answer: -3.2 A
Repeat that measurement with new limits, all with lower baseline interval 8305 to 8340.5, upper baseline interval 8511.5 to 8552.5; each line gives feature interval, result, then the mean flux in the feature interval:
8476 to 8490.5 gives -1.6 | 9.83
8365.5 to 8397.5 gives -2.7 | 10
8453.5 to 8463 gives -2.6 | 11.4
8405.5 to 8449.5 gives -4.0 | 9.88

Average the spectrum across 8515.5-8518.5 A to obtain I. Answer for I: 6.72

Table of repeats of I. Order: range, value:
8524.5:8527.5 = 9.57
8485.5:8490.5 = 10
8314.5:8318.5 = 10.4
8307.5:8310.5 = 9.64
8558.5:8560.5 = 10.4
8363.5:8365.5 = 10.8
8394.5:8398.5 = 9.12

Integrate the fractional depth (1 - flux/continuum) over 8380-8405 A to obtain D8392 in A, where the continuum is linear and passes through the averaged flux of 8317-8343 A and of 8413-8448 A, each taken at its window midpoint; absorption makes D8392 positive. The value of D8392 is -1.2 A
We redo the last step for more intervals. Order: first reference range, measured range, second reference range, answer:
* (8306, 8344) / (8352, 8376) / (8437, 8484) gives -0.9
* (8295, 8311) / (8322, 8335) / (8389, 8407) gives 0.5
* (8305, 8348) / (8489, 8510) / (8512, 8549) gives 0.0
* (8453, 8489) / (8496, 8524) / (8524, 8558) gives 3.3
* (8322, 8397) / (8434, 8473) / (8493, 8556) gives -3.6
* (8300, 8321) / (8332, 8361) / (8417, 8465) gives -0.2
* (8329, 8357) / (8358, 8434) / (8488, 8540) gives -2.1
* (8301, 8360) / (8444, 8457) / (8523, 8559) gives -0.9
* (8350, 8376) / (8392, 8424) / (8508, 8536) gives -0.8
